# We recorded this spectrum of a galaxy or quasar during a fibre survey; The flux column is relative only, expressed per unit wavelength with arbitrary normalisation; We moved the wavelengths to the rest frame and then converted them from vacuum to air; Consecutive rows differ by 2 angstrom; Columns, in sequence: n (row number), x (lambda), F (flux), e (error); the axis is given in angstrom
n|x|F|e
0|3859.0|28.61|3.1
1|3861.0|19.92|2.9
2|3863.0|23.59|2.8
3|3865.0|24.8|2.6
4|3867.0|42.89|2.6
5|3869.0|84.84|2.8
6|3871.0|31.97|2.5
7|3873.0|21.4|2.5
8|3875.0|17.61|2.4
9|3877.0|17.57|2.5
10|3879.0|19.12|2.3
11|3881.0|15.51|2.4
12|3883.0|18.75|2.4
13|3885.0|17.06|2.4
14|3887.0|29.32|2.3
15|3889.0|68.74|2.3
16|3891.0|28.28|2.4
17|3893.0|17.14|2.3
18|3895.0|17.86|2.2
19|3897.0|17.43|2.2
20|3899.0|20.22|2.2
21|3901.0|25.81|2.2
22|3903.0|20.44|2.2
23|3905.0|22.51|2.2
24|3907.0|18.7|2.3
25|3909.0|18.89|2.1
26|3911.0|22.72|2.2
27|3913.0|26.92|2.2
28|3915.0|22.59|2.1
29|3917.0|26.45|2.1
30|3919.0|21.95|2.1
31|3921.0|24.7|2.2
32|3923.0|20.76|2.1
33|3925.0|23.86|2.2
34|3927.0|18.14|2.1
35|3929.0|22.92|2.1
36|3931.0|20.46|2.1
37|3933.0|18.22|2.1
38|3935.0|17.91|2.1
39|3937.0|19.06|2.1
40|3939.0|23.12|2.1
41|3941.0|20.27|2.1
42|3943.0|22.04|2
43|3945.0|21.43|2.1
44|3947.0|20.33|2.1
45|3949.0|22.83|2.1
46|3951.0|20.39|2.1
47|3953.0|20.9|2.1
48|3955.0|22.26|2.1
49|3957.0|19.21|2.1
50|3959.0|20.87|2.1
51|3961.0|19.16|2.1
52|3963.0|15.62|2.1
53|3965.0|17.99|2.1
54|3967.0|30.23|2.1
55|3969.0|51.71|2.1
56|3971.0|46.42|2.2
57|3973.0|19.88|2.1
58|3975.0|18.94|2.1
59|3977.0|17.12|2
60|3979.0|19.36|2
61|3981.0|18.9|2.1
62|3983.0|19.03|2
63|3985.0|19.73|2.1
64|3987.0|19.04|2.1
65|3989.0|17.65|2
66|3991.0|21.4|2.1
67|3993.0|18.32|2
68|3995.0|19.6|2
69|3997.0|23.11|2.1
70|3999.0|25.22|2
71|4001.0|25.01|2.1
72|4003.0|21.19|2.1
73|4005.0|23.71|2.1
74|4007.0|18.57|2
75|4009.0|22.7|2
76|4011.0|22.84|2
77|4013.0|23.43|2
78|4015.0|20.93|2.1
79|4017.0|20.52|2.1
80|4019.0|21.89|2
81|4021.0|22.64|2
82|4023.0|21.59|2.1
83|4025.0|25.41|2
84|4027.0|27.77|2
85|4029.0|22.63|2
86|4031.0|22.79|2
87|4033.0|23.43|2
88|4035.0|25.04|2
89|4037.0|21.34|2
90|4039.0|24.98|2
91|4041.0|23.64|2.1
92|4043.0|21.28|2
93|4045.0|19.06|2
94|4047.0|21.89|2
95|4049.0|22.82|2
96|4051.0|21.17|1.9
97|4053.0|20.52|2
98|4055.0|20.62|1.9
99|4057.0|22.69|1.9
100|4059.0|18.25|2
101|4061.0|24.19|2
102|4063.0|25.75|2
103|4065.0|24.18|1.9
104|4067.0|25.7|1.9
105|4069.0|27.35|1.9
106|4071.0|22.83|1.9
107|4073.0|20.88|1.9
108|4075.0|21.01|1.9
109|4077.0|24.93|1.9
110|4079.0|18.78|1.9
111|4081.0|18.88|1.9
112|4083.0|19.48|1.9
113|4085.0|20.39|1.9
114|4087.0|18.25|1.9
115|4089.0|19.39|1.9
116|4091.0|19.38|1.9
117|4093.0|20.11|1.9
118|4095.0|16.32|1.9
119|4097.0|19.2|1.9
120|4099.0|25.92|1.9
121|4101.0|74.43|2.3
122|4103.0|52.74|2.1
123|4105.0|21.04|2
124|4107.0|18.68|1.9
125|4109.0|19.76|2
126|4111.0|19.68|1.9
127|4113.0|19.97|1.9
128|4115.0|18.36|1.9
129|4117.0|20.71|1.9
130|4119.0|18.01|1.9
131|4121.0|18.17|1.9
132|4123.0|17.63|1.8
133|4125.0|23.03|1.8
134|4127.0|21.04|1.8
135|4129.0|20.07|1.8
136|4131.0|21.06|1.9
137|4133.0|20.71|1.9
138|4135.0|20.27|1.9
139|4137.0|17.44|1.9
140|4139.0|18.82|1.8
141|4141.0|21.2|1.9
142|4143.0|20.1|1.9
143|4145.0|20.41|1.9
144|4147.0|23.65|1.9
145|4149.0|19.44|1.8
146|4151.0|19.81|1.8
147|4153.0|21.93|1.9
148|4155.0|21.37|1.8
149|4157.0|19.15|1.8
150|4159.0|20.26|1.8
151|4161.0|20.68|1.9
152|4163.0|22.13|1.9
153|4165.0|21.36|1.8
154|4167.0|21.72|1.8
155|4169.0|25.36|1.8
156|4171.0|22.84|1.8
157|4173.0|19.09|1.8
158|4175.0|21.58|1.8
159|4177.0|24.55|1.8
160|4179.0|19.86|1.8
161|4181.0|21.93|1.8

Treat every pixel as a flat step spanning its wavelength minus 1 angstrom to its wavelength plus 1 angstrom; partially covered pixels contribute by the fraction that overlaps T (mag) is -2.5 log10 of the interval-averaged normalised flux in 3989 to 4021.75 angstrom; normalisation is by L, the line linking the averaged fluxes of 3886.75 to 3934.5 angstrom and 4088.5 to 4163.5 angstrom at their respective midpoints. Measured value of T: 0.07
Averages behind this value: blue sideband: 23.8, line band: 21.8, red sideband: 22.4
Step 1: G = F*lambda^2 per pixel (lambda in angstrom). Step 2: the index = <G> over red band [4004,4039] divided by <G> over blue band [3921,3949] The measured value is 1.14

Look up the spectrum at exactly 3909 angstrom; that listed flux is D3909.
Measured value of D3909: 18.89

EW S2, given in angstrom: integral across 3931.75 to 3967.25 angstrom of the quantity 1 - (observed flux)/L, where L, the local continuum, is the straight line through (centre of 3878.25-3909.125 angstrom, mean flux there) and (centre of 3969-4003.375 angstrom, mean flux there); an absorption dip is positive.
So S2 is 4.0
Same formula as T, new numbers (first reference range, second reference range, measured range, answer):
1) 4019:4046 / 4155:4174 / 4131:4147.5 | 0.076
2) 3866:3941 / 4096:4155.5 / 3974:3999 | 0.231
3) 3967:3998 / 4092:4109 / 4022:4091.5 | 0.240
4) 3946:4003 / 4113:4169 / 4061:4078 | -0.134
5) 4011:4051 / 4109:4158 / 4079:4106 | -0.240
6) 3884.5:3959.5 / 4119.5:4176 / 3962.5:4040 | -0.050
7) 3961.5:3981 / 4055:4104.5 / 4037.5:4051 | 0.140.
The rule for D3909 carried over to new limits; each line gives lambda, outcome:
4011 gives 22.84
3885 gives 17.06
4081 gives 18.88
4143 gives 20.1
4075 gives 21.01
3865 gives 24.8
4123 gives 17.63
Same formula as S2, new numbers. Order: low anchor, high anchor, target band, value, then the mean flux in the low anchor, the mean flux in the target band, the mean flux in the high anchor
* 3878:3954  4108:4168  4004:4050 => -2.8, 22.5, 22.6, 20.3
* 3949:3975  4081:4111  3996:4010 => 1.3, 25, 22.8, 25.6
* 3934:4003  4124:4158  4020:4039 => -1.8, 22.2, 23.7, 20.6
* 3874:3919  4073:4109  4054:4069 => 0.8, 23.1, 23.3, 25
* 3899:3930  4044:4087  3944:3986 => -1.4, 22.4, 23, 21.9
